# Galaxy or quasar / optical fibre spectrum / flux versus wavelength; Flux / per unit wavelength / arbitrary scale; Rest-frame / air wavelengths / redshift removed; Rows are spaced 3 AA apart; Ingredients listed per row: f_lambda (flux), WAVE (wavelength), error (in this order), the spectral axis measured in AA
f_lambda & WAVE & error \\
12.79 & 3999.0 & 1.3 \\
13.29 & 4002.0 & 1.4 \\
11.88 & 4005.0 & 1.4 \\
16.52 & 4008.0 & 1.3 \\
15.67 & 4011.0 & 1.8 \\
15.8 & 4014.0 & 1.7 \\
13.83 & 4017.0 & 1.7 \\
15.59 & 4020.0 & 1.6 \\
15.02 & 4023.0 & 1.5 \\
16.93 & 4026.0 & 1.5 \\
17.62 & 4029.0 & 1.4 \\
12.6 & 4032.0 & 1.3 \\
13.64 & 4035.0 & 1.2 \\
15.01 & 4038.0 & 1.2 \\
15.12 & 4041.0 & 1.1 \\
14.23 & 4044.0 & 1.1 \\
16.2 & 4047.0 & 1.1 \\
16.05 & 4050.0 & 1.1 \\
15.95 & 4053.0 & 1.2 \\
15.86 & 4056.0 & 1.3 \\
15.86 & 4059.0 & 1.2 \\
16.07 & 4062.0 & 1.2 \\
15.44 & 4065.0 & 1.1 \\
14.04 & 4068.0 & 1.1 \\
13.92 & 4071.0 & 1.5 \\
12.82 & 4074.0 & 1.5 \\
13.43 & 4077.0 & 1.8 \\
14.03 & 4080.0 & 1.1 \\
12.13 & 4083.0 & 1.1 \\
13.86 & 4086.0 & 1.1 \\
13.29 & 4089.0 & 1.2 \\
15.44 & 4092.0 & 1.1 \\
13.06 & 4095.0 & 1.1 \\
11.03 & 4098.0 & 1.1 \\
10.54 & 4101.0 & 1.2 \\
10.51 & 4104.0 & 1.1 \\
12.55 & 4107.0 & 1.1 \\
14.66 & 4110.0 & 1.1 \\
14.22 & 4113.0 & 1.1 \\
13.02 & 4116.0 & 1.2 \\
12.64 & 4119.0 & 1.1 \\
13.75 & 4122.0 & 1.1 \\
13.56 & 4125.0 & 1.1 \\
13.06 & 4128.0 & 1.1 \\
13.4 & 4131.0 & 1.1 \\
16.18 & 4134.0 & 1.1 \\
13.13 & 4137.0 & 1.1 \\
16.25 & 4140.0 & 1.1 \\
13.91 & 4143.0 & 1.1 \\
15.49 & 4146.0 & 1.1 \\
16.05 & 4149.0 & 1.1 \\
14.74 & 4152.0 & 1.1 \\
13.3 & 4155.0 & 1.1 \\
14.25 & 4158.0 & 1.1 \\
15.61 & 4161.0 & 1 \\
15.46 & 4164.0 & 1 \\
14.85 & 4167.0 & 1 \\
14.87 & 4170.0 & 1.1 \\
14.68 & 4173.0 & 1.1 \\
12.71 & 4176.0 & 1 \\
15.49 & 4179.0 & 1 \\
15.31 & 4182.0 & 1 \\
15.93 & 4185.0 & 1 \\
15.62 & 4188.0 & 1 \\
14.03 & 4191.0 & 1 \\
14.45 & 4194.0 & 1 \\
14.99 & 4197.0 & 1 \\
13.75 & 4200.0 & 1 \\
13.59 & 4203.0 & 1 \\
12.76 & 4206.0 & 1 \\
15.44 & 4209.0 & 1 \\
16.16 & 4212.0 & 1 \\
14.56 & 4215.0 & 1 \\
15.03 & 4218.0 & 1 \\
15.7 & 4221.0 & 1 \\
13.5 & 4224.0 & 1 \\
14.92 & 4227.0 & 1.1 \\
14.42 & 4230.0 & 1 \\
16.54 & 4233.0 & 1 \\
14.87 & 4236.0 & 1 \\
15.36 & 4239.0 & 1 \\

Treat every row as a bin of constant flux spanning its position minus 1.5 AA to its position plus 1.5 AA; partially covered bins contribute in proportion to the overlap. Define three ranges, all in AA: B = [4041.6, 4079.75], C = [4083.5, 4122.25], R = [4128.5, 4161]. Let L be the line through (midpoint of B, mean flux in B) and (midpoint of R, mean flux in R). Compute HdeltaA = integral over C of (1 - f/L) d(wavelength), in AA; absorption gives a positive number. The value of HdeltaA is 4.9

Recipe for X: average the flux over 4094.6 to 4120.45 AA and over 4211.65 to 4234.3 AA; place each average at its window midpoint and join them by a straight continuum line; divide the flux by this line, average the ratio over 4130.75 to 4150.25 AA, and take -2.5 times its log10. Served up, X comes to -0.14 mag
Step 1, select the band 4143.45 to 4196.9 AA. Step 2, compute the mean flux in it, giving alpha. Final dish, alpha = 14.9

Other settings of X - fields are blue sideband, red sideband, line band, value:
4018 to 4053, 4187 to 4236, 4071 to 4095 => 0.12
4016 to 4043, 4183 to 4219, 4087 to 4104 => 0.19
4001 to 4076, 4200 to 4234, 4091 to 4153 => 0.09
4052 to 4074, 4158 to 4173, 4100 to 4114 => 0.20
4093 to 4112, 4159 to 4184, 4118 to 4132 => -0.02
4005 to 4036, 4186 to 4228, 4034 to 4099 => 0.05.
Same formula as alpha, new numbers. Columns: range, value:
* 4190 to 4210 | 14.1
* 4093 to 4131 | 12.8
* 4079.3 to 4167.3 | 13.8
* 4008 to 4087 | 14.9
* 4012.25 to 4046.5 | 15.1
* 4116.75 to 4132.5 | 13.3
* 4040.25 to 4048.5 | 15.2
